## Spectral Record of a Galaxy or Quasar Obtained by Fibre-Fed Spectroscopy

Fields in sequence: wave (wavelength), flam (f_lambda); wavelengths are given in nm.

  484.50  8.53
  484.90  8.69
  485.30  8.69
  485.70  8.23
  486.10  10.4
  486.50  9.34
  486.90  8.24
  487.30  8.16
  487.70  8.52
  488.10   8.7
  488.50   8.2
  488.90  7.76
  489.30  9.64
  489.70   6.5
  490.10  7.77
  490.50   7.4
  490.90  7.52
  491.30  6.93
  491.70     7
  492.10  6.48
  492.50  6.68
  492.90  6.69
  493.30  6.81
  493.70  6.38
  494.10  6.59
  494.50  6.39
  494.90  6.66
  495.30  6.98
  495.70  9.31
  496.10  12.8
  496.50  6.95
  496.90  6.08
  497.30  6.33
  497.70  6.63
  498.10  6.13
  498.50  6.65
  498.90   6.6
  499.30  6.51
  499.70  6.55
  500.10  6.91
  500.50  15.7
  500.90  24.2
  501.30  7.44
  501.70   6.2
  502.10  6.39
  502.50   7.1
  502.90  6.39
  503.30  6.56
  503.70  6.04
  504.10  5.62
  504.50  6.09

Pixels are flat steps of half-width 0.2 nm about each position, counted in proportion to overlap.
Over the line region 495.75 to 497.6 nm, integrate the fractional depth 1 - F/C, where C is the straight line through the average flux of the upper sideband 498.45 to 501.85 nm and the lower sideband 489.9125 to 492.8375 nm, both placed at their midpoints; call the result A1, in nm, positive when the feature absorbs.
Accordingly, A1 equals 0.134 nm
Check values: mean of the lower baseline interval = 7.09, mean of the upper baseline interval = 9.82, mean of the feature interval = 8.07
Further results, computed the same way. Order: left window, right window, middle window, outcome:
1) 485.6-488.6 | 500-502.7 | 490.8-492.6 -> 0.48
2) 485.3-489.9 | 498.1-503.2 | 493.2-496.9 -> 0.45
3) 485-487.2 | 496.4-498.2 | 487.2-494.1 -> 0.42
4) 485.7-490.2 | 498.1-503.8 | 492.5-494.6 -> 0.47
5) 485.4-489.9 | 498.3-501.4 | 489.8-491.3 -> 0.25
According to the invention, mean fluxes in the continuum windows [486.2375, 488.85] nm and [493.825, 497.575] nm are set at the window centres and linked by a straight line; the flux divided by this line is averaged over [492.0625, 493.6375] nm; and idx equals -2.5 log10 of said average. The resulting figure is 0.18 mag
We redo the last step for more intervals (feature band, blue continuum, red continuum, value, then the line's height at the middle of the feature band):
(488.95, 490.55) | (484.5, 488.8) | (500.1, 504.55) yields 0.11 mag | 8.73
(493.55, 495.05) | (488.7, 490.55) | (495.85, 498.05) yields 0.19 mag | 7.74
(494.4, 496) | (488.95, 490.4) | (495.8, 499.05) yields -0.03 mag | 7.51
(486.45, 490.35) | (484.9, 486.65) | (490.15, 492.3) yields -0.01 mag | 8.15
